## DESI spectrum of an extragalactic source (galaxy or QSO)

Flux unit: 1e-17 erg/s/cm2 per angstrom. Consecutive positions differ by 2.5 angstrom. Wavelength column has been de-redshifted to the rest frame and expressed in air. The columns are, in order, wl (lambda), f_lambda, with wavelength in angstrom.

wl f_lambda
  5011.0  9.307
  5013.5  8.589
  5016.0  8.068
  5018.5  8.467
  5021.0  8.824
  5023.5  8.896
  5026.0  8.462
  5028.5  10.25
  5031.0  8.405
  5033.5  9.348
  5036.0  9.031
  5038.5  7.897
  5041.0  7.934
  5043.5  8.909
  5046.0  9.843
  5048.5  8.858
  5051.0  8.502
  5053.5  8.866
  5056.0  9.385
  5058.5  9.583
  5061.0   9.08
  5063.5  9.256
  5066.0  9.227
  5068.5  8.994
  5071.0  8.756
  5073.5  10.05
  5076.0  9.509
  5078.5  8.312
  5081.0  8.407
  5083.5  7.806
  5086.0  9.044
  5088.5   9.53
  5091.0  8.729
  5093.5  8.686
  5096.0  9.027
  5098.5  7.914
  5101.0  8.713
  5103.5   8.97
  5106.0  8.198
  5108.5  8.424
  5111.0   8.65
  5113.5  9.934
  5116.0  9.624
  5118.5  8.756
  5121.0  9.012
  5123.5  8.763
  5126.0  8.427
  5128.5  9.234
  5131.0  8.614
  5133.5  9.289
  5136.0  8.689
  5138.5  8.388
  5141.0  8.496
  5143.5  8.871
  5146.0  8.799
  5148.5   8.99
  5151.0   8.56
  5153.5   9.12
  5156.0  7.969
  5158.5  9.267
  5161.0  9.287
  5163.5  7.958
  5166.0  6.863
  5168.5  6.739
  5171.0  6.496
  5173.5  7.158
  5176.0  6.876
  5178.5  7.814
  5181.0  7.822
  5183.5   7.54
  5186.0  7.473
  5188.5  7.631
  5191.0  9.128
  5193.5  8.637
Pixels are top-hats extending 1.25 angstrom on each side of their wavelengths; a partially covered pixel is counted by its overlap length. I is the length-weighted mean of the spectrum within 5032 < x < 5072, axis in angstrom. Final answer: 8.96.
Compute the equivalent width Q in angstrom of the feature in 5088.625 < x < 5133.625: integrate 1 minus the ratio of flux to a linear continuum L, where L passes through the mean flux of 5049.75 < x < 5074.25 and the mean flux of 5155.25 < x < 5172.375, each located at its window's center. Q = -1.85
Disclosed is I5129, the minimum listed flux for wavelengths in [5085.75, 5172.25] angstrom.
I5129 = 6.496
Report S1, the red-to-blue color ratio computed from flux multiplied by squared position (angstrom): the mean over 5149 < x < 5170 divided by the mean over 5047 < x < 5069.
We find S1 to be 0.9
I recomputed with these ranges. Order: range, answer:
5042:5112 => 8.9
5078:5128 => 8.76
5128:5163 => 8.8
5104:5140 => 8.86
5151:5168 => 8.35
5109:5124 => 9.11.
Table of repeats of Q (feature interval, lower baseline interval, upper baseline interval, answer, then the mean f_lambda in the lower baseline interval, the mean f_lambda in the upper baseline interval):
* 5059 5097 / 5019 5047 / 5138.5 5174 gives -1.50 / 8.87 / 8.21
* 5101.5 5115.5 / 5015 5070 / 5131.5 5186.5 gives -0.67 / 8.92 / 8.13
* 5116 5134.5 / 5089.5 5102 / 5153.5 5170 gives -1.18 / 8.63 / 8.07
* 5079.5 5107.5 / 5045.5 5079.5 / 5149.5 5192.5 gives 0.48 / 9.15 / 7.88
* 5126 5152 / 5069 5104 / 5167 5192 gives -2.38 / 8.82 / 7.45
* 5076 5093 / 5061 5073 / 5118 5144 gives 0.61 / 9.12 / 8.77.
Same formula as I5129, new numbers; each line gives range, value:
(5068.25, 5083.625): 7.806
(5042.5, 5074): 8.502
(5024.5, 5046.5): 7.897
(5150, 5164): 7.958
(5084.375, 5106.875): 7.914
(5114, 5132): 8.427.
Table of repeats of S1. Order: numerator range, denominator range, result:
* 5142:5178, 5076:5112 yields 0.96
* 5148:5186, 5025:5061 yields 0.92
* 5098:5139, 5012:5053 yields 1.04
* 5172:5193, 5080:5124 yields 0.90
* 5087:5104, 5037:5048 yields 1.04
